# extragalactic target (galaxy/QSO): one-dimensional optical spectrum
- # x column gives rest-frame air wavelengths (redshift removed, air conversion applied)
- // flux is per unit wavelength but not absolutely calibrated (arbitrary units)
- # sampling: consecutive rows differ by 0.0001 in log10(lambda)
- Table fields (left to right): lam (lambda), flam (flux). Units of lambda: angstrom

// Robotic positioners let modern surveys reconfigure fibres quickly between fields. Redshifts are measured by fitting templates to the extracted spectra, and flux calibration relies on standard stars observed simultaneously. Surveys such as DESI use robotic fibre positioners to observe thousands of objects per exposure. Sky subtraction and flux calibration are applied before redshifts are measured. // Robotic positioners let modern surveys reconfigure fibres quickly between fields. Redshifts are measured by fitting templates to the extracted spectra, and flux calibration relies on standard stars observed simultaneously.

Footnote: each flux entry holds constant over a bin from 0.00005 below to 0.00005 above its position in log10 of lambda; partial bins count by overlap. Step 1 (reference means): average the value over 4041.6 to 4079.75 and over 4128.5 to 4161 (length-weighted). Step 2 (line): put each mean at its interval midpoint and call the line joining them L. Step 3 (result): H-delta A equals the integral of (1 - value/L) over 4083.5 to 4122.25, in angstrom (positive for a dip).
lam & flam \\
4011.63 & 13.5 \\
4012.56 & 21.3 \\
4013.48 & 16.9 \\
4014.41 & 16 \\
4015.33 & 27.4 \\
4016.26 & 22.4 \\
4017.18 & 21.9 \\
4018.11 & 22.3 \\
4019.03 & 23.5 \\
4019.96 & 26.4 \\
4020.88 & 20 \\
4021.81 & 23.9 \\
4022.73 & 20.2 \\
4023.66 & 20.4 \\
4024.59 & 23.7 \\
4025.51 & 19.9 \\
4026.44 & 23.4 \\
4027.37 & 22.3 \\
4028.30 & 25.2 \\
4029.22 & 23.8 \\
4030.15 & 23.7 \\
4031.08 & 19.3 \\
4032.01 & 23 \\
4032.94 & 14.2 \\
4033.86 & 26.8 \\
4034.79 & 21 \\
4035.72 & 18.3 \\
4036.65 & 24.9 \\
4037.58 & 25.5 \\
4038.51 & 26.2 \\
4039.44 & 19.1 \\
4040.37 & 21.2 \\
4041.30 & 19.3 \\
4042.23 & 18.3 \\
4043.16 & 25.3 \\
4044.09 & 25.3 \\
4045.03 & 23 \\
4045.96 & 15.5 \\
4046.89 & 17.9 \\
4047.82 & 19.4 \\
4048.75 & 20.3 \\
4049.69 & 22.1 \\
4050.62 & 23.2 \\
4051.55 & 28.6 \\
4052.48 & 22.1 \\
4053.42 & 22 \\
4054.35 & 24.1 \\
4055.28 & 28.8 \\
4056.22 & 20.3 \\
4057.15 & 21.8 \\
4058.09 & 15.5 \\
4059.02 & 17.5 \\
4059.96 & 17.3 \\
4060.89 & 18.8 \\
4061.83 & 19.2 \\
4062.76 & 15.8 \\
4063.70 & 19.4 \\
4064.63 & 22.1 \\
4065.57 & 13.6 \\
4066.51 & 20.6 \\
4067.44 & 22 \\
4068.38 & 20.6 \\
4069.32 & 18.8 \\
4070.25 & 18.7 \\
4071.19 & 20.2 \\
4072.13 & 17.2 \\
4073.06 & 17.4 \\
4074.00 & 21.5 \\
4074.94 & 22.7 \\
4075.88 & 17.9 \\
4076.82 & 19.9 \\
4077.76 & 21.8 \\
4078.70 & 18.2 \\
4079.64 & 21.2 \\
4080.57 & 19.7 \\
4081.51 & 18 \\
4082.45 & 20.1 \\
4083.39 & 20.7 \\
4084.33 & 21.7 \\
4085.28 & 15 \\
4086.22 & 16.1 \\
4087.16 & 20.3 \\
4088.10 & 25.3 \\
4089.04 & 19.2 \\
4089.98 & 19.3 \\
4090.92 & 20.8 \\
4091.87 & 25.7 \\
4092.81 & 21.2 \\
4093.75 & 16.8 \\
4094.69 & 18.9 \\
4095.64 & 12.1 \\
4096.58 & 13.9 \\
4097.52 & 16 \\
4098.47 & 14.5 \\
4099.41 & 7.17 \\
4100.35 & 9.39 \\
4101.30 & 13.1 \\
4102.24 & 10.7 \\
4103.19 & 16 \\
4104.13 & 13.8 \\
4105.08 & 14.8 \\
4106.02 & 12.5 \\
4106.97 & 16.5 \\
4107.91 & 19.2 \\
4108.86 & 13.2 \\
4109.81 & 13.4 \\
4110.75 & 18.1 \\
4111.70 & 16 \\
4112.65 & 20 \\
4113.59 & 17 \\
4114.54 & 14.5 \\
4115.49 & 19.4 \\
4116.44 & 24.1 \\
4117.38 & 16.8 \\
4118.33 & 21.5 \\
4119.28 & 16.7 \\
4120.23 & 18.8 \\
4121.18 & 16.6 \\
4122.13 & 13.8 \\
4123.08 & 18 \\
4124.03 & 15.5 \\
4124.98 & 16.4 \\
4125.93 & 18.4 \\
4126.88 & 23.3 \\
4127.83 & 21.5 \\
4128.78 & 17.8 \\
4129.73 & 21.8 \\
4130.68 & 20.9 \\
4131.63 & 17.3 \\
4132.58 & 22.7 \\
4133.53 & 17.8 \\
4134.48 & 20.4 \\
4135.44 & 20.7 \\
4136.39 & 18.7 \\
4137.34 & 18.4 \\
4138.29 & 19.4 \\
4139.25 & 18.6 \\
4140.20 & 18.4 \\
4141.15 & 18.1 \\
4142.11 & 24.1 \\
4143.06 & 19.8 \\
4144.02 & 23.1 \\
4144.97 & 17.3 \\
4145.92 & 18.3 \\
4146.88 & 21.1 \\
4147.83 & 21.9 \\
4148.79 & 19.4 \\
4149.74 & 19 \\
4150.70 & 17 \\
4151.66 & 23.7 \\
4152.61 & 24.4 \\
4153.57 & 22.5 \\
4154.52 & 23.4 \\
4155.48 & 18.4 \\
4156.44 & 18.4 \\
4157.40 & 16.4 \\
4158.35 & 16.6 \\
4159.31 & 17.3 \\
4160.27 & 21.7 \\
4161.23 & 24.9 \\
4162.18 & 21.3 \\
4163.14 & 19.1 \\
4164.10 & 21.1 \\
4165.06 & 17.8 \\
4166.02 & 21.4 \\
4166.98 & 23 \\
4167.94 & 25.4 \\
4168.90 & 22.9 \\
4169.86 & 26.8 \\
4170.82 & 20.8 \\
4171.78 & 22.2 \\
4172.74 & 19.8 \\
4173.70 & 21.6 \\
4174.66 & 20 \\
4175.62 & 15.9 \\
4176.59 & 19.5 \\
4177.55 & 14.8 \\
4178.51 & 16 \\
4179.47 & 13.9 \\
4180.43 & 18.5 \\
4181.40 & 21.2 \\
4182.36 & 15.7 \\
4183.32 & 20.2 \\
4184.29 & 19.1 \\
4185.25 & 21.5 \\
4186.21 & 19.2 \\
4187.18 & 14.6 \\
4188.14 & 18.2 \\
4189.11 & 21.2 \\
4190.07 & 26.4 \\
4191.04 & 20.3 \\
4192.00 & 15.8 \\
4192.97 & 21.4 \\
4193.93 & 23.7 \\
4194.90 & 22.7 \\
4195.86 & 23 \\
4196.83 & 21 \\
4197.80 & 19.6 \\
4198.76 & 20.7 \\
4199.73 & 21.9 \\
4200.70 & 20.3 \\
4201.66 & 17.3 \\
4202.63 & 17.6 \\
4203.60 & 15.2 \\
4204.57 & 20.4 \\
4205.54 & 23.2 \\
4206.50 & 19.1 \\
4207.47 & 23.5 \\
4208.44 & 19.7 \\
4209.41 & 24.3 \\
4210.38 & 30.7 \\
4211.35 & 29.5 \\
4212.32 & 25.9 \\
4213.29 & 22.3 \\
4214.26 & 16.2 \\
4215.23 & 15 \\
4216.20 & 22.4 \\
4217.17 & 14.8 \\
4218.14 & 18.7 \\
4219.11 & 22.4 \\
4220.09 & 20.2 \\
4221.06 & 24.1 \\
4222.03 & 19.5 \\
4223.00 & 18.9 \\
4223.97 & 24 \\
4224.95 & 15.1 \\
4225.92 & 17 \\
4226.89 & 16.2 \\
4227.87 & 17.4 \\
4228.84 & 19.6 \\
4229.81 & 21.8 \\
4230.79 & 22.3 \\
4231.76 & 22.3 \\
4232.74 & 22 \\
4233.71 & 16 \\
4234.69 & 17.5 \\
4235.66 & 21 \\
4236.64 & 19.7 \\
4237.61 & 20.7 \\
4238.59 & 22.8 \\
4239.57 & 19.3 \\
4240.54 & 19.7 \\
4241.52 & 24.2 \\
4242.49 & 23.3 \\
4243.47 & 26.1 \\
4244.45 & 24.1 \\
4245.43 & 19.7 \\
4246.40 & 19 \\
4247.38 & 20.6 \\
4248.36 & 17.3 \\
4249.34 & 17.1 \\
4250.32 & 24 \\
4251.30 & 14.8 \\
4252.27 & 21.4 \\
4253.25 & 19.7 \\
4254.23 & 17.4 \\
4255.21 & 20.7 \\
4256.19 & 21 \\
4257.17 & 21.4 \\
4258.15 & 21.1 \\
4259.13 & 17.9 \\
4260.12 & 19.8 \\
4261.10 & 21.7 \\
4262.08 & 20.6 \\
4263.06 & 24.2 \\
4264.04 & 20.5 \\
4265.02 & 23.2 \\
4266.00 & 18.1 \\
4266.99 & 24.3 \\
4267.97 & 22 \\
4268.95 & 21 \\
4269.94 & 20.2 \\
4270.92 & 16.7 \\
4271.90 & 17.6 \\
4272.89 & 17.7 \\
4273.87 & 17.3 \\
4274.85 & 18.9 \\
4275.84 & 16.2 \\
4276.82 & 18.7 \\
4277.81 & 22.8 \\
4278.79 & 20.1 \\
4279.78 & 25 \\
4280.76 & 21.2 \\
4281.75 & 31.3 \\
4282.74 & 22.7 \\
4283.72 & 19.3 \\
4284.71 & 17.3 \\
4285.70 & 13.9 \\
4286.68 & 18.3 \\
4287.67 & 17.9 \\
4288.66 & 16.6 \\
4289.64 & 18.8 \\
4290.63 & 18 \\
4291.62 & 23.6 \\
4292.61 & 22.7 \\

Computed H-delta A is 6.2 angstrom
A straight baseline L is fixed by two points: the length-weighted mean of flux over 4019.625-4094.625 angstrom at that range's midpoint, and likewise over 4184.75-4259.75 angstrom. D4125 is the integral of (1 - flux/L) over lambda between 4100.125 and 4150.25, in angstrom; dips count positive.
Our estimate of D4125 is 6.38 angstrom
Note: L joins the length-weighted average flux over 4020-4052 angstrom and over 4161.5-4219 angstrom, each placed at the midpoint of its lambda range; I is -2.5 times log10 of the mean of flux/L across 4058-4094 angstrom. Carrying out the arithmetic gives 0.11 mag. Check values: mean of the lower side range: 21.9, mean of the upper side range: 20.5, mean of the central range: 19.5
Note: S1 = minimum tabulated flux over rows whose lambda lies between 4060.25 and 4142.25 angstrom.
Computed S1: 7.17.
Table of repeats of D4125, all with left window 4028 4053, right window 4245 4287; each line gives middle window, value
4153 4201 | 1.4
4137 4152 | 0.9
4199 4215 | -0.8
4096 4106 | 4.0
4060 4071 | 1.4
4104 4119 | 3.1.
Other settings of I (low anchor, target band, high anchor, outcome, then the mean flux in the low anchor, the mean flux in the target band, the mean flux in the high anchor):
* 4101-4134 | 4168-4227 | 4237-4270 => -0.05 mag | 17.4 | 20.3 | 20.9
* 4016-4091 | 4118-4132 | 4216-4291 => 0.12 mag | 20.9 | 18.5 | 20.1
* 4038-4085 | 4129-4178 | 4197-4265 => 0.01 mag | 20.4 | 20.3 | 20.5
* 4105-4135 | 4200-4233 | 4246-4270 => -0.05 mag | 18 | 20.6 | 20.4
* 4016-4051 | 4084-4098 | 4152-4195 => 0.13 mag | 21.9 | 18.8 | 20.1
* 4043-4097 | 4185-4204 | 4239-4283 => 0.02 mag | 20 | 20.1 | 20.7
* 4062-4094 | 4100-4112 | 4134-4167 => 0.35 mag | 19.7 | 14.4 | 20.1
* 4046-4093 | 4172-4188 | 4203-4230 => 0.12 mag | 20.2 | 18.3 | 20.6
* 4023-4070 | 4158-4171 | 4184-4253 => -0.04 mag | 21.2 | 21.5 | 20.5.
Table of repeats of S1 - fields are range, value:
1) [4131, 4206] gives 13.9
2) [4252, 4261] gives 17.4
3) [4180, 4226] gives 14.6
